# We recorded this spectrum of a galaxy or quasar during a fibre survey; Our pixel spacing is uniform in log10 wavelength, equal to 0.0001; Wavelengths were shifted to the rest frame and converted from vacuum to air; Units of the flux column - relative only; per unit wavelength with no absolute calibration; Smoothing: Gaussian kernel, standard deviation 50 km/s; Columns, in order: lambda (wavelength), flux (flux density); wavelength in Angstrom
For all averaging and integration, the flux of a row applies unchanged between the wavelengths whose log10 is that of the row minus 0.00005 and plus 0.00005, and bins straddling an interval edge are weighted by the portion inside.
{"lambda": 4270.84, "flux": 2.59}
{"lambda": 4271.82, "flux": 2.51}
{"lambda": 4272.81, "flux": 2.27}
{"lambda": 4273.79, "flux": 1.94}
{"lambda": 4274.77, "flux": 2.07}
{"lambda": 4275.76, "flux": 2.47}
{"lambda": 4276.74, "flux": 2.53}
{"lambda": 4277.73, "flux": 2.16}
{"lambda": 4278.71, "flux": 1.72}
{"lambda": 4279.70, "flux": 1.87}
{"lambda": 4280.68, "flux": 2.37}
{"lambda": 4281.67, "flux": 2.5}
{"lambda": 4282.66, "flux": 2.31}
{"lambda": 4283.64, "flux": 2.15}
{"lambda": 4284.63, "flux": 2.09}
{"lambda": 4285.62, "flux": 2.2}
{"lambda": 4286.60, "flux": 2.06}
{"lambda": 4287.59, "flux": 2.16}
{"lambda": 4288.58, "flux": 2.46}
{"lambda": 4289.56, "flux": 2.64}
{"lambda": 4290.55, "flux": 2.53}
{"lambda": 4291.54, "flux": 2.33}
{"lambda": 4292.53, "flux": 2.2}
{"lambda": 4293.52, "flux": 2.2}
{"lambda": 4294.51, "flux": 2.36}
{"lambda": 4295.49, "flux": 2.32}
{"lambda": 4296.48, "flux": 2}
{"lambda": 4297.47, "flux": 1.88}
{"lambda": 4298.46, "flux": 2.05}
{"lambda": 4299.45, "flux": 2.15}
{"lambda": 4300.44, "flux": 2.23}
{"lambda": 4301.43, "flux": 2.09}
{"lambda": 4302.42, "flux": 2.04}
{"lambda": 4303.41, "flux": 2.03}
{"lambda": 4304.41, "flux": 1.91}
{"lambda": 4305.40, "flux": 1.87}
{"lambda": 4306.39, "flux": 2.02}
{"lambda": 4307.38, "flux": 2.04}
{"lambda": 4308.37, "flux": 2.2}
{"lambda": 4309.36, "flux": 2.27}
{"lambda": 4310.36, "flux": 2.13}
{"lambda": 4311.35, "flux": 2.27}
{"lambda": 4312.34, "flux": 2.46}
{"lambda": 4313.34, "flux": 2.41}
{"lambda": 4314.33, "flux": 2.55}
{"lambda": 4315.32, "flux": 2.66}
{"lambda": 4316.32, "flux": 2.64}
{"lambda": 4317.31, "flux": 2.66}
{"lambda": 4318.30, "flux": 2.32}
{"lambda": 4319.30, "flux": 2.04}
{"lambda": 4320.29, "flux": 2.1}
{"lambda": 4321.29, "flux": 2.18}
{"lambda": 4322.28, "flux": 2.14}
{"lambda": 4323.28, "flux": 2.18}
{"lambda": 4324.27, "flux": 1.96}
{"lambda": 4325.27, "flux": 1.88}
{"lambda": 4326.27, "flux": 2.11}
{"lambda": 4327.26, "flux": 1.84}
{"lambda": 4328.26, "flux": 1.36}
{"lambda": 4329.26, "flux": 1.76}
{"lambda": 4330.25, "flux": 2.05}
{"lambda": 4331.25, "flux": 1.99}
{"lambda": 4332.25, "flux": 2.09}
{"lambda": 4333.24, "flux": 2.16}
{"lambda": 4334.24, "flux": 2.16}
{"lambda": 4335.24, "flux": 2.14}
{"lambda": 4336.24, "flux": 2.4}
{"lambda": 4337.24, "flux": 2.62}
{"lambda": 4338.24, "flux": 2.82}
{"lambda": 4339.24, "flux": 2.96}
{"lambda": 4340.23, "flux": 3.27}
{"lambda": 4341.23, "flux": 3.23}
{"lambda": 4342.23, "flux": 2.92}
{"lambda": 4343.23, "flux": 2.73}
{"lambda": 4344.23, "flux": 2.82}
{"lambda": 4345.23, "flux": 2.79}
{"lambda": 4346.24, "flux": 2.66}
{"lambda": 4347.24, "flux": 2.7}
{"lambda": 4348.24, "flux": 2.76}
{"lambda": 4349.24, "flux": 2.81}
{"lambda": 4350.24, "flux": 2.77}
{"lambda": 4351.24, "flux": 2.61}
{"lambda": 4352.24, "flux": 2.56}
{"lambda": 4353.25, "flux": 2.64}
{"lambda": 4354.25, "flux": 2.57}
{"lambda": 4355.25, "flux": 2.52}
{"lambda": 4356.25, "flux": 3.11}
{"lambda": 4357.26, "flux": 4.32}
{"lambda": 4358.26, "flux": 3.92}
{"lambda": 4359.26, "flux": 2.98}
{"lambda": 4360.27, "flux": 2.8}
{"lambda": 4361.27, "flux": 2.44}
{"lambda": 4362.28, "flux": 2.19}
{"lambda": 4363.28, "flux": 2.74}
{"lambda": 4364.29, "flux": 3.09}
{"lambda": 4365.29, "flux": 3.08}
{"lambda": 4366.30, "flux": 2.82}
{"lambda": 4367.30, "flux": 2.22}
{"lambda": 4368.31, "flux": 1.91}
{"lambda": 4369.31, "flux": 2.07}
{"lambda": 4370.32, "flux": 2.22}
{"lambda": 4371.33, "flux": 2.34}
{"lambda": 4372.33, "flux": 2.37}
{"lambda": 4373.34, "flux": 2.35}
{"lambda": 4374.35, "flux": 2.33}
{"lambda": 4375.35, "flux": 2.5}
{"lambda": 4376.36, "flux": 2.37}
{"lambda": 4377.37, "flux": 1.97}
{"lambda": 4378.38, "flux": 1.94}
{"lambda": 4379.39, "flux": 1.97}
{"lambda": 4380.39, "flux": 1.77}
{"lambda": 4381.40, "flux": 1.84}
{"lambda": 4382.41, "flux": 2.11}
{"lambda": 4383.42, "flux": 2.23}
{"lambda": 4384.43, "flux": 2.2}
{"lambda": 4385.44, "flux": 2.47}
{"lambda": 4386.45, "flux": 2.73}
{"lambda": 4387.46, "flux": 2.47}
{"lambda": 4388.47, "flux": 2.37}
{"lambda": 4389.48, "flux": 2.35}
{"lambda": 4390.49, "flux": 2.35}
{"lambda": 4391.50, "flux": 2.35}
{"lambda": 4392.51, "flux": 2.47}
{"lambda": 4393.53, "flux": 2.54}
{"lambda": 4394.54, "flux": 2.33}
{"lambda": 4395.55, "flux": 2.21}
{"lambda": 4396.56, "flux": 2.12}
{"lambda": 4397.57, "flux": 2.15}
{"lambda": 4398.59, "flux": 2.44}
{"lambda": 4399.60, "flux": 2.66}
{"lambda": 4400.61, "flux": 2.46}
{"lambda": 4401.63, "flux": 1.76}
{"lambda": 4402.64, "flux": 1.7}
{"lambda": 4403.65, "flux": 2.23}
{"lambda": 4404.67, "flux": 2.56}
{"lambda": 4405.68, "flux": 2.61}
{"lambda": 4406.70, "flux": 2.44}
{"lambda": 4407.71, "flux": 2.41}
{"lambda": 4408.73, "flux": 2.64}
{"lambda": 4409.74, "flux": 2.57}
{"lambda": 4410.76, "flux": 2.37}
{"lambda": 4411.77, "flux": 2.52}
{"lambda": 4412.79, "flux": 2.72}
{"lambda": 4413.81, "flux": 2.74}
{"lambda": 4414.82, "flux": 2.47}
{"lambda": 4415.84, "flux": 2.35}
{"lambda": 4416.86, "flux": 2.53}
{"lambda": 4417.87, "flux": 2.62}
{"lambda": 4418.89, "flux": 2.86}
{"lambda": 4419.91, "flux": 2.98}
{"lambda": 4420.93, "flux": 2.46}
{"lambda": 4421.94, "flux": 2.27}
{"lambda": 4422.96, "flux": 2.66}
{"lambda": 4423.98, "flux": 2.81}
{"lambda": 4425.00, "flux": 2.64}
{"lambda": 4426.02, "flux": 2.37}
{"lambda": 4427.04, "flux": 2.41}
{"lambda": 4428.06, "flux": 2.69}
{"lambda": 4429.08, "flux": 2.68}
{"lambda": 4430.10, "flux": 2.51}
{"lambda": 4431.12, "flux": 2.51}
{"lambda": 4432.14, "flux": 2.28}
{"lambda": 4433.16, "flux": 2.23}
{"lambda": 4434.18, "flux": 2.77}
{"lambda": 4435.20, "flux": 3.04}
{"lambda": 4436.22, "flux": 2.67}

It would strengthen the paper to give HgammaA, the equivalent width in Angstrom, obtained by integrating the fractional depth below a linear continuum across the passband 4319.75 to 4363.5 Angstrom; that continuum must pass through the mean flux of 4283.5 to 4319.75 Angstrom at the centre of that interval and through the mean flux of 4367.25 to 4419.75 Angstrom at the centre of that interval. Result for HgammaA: -5.0 Angstrom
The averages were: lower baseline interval 2.23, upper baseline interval 2.34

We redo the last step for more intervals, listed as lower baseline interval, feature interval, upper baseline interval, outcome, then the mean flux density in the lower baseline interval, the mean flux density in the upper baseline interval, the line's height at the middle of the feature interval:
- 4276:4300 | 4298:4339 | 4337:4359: 6.3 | 2.22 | 2.92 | 2.58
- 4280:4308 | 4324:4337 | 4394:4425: 1.5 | 2.18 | 2.46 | 2.27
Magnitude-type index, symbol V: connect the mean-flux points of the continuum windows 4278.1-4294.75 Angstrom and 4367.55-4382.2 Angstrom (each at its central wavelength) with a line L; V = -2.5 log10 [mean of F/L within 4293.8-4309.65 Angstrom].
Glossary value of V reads 0.07 mag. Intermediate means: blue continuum 2.24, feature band 2.09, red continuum 2.14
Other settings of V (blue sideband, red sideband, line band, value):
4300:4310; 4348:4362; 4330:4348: 0.02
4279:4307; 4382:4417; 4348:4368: -0.23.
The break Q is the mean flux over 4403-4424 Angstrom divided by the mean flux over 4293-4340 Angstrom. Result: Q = 1.2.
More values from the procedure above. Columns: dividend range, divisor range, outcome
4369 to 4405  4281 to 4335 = 1.04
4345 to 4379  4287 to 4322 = 1.17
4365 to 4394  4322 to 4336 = 1.15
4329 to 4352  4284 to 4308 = 1.20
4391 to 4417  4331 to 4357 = 0.90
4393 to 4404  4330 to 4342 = 0.89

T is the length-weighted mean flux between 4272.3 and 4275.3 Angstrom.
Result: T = 2.1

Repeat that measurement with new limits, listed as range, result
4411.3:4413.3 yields 2.61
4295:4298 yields 2.07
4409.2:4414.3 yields 2.58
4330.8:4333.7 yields 2.08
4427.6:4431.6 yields 2.6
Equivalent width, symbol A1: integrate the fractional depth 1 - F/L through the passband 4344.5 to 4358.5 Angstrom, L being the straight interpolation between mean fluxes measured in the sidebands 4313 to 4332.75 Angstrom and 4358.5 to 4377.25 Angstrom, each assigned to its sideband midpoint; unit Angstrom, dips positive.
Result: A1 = -3.1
